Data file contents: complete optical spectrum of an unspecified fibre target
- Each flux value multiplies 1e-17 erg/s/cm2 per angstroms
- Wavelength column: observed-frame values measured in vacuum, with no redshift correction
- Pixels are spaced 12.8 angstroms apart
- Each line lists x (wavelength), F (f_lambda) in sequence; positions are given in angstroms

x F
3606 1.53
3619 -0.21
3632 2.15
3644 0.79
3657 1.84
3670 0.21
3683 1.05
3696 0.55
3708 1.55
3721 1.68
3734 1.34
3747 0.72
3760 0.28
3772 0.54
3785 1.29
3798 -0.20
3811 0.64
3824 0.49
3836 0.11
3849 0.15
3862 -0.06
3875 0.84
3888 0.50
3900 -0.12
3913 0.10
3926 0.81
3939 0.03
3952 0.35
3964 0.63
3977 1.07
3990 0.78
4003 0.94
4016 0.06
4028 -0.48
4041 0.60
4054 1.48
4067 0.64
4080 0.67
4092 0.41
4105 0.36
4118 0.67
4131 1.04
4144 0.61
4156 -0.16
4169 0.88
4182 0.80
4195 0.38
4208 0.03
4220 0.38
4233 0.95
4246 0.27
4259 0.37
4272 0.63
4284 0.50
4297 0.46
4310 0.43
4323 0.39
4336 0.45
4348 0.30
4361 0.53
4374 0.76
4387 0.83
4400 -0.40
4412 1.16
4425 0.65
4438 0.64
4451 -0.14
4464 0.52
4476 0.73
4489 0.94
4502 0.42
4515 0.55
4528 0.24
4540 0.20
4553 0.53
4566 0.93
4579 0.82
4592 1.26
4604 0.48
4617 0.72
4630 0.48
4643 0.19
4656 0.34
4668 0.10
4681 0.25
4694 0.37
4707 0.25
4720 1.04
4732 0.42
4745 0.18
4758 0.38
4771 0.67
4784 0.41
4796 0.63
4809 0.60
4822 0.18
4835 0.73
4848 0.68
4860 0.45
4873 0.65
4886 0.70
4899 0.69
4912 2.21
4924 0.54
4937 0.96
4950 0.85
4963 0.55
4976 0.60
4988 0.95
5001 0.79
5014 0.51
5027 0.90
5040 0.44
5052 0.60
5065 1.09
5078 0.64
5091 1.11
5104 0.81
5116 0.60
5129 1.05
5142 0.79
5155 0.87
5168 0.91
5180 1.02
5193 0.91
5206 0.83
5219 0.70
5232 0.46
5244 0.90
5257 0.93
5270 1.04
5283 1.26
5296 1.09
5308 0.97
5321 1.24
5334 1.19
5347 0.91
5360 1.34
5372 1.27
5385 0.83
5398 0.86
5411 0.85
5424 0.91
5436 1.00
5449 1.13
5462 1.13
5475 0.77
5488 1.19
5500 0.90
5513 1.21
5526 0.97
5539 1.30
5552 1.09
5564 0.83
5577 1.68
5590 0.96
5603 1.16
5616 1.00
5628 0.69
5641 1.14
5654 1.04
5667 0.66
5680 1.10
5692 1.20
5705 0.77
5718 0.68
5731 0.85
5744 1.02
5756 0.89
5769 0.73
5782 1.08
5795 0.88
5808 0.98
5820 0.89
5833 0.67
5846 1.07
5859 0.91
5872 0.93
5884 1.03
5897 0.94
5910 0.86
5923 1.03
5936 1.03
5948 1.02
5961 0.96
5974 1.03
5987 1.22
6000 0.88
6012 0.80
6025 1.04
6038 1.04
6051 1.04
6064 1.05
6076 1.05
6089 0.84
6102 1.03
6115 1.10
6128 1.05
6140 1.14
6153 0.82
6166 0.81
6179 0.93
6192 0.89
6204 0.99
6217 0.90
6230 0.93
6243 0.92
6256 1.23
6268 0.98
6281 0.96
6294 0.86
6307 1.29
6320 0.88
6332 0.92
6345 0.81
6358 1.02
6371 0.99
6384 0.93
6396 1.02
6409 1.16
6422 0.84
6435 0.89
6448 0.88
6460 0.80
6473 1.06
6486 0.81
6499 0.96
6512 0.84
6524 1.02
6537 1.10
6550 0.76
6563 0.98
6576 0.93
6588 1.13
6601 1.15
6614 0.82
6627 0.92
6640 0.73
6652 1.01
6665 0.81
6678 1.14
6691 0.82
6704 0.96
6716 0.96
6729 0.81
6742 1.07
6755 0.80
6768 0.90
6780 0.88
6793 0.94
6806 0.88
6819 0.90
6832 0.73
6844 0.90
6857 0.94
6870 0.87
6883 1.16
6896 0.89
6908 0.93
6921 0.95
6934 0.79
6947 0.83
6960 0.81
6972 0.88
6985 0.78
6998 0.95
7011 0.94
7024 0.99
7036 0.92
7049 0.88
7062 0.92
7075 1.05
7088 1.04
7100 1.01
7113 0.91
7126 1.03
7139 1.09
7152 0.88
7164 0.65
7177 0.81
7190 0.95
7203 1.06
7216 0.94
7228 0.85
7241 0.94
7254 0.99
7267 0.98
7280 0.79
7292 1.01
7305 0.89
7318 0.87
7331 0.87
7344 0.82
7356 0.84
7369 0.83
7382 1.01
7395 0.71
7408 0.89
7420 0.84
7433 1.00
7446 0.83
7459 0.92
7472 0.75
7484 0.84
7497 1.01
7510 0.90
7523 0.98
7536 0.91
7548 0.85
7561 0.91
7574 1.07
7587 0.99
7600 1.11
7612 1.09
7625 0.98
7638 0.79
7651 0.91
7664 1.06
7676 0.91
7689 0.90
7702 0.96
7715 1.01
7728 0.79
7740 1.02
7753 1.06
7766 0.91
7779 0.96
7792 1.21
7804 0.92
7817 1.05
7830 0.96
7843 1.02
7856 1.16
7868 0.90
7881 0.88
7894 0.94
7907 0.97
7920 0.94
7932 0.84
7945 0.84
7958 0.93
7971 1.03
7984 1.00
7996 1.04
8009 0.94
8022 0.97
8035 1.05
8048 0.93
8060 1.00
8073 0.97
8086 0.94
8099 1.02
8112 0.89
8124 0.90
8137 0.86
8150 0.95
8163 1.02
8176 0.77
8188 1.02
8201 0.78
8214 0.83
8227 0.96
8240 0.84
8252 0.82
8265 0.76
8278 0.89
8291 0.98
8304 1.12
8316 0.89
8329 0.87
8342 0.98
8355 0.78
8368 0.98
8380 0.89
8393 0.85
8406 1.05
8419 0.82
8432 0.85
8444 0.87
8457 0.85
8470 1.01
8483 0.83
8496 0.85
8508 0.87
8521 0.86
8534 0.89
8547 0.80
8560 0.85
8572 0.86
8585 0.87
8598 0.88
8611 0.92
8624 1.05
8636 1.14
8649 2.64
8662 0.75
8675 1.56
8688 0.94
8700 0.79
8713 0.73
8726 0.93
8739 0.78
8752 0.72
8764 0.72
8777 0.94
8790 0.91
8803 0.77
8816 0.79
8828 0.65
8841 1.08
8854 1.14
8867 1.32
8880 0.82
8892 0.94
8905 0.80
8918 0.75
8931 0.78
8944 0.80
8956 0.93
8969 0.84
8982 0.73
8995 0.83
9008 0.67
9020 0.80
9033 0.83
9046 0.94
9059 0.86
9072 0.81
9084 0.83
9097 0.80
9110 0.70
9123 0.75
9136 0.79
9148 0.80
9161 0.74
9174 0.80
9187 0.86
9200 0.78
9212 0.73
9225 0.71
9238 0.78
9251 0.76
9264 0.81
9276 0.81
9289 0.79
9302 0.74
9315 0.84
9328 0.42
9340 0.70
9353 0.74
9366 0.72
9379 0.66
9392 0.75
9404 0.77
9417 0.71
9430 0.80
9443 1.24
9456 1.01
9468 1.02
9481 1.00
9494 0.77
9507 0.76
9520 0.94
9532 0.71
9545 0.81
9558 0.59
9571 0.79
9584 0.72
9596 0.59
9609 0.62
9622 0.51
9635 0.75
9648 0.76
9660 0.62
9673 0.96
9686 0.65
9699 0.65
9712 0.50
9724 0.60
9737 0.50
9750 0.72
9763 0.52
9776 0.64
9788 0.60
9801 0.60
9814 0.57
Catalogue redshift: 0.32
